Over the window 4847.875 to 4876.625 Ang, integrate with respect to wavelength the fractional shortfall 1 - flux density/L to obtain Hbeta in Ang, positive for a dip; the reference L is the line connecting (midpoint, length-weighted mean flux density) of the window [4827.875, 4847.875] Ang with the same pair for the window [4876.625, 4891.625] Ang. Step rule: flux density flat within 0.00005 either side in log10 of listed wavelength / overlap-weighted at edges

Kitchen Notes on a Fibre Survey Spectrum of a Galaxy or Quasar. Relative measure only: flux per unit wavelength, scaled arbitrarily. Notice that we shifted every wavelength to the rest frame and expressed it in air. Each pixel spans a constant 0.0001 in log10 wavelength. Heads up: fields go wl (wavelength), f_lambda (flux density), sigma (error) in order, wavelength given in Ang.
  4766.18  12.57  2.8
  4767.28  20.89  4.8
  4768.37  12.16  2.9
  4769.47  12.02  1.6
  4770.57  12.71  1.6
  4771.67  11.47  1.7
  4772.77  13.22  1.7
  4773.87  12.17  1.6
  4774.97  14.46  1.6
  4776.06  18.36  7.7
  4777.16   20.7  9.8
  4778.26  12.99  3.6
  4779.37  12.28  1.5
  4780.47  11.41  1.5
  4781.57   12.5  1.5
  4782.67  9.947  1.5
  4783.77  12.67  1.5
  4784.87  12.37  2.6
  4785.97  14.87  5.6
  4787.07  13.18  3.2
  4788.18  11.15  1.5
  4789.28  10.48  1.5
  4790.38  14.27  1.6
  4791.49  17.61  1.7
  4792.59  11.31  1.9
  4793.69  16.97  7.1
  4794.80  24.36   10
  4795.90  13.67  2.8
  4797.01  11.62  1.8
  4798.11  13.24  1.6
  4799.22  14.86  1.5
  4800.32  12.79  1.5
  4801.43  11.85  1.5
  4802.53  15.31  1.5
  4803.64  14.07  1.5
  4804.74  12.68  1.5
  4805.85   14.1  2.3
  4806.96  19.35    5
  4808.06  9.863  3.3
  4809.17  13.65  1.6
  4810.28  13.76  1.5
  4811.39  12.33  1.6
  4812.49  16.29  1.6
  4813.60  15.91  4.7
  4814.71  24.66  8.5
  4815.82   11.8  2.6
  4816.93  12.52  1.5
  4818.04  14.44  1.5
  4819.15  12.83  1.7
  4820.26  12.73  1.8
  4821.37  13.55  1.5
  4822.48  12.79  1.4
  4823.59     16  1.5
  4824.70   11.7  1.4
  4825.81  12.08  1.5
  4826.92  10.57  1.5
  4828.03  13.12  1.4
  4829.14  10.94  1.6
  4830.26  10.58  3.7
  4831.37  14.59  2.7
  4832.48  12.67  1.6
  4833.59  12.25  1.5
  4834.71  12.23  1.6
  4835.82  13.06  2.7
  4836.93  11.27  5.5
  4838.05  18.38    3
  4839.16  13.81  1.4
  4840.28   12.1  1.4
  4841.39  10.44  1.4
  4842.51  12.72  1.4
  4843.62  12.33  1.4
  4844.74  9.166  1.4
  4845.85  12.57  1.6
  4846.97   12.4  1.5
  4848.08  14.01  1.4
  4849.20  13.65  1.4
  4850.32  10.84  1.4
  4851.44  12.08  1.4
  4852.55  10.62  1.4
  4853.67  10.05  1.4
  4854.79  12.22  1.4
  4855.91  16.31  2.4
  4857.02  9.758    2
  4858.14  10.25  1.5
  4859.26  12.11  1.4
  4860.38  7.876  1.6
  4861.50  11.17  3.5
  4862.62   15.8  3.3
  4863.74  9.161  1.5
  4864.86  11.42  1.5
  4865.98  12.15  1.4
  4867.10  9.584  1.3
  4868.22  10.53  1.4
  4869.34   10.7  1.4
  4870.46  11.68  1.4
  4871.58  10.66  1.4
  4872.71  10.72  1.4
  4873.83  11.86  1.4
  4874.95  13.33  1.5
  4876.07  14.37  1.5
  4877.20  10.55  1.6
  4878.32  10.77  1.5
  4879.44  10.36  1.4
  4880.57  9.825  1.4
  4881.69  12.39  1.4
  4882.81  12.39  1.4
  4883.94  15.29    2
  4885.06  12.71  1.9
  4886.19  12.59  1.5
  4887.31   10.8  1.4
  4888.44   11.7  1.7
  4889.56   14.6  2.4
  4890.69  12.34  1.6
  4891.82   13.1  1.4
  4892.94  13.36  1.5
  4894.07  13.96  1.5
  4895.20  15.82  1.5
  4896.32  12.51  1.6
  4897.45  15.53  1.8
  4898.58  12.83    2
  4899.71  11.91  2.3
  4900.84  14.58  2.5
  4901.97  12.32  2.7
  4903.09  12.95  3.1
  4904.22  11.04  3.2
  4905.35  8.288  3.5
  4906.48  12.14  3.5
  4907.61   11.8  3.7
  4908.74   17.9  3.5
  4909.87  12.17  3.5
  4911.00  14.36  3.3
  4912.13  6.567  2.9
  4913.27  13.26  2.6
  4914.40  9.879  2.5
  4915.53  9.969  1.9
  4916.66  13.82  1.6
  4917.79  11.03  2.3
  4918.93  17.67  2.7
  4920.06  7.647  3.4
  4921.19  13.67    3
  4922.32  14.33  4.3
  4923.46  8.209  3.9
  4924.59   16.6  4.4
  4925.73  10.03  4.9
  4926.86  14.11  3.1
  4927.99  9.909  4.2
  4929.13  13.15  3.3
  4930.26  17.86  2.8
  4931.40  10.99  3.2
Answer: 1.5 Ang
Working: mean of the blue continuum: 12.5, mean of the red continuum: 12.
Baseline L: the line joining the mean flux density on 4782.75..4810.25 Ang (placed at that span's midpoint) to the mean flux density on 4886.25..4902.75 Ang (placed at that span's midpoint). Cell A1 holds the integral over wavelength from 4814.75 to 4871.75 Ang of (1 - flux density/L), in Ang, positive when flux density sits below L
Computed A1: 5.7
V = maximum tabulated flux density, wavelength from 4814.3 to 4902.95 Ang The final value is 24.66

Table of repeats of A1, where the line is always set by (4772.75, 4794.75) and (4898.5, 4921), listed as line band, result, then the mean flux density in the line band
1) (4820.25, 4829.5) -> 0.48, 12.6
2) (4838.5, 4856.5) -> 1.05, 12.2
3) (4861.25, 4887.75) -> 1.89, 11.7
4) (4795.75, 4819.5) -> -1.10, 14.2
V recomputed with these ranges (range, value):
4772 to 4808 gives 24.36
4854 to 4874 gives 16.31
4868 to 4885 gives 15.29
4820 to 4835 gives 16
